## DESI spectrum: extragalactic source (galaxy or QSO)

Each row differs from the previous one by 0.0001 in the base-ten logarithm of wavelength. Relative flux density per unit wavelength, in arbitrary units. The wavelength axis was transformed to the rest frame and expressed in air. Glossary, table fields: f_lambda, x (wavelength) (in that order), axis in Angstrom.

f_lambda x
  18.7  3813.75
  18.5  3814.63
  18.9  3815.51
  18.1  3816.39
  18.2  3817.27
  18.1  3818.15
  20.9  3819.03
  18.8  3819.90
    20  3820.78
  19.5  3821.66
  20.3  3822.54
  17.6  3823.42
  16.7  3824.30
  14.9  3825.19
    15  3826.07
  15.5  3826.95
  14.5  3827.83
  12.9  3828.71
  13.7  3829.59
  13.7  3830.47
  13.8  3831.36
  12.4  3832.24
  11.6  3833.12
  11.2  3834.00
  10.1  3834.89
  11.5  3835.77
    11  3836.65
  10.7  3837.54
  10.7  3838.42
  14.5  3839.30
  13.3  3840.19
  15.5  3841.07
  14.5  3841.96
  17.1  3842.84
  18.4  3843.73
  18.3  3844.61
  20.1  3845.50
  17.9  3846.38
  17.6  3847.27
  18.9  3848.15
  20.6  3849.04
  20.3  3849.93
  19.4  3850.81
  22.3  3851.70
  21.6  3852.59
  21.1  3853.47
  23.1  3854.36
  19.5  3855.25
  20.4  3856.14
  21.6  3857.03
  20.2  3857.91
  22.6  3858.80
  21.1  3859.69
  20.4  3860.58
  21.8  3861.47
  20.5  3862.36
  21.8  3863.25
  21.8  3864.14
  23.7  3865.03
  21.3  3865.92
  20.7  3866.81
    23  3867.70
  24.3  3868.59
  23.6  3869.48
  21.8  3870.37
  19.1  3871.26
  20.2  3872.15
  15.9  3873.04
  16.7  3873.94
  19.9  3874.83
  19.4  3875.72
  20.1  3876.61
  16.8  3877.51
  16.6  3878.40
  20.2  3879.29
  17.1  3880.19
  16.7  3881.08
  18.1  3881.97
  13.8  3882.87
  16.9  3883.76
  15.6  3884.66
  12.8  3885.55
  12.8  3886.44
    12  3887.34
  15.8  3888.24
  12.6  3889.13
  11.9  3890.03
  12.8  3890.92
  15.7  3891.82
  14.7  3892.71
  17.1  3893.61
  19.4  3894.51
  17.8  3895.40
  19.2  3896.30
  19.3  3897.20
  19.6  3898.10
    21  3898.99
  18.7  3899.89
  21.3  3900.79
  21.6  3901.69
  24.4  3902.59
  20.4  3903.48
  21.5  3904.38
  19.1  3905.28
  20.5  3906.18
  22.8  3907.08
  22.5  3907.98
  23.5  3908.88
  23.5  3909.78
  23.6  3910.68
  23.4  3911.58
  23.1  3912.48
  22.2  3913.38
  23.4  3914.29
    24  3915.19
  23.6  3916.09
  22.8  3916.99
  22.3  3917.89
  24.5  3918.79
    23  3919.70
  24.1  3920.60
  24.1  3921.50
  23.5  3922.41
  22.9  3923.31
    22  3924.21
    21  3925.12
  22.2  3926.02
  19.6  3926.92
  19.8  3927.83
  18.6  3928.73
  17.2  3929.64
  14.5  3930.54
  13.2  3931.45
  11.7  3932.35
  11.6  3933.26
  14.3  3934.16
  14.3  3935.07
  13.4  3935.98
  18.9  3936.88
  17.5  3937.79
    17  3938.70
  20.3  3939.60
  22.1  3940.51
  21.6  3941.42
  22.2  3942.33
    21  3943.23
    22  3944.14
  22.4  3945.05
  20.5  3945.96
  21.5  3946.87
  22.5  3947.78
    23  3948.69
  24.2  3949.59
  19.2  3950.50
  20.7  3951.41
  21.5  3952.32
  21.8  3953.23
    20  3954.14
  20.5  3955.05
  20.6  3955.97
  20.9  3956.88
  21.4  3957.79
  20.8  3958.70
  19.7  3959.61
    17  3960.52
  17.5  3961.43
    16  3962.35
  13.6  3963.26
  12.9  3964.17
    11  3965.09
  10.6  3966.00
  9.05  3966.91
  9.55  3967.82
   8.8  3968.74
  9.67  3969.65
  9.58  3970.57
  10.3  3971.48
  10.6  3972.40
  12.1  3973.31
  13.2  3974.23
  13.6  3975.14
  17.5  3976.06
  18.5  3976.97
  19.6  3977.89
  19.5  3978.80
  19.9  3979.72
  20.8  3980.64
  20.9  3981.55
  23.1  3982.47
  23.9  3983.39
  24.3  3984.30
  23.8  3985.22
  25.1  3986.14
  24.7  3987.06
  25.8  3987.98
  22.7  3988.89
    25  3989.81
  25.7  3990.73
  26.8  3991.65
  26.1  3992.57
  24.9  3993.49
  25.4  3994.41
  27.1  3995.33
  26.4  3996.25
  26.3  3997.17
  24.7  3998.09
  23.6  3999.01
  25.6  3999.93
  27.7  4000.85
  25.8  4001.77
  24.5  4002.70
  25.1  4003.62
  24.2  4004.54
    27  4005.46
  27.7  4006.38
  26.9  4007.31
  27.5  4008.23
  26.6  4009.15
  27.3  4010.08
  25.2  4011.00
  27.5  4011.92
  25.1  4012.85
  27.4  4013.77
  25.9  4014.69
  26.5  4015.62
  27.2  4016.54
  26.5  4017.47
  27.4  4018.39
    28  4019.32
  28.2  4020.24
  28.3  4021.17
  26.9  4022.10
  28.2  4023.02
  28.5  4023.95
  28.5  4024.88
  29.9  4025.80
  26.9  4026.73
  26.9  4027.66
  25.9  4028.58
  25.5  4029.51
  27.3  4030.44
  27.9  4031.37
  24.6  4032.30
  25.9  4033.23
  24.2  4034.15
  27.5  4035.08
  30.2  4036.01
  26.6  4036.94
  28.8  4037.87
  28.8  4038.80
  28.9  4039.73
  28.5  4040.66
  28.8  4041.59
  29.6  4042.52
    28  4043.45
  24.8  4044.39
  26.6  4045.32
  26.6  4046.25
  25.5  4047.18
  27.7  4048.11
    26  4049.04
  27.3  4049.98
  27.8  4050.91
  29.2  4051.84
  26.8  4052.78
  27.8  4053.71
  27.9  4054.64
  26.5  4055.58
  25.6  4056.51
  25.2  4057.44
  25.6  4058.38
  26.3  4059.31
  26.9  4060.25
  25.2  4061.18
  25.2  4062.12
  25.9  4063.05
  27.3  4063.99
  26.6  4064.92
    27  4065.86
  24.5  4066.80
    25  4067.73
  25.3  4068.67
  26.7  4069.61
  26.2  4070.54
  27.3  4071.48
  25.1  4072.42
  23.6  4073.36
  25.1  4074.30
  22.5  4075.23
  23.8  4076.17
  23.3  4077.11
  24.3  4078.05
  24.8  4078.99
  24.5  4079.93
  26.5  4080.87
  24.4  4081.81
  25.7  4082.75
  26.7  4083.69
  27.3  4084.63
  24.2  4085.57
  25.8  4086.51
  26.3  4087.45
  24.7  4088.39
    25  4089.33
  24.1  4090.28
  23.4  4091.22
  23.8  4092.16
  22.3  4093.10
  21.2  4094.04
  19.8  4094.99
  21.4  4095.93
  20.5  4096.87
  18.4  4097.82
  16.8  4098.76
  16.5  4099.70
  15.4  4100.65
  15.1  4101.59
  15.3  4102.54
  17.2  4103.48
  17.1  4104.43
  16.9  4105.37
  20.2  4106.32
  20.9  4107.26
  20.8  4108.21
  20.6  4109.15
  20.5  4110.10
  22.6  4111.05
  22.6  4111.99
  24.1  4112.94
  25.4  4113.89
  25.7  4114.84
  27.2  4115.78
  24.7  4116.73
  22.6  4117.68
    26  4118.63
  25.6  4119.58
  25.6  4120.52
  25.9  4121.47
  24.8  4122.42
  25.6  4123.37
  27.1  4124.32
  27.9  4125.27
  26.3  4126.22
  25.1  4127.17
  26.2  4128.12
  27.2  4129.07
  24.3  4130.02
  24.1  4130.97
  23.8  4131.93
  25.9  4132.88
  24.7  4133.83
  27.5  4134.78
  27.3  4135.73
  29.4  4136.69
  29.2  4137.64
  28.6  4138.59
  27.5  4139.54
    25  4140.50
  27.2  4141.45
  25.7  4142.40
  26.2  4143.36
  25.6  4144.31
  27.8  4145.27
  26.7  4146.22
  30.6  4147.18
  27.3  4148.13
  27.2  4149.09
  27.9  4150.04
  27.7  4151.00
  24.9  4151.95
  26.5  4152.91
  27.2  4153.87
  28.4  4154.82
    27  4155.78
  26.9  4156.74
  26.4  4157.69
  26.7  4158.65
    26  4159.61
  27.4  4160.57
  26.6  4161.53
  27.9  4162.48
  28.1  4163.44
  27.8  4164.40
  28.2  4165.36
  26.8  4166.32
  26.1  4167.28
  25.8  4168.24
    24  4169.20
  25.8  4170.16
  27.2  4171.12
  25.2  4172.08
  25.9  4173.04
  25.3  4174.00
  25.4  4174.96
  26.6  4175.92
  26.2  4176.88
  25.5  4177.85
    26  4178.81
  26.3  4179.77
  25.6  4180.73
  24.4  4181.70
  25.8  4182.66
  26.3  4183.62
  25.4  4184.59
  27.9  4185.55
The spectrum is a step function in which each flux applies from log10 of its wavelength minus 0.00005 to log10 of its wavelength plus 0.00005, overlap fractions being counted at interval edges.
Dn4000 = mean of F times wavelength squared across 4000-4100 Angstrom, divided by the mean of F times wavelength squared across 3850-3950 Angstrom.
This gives 1.4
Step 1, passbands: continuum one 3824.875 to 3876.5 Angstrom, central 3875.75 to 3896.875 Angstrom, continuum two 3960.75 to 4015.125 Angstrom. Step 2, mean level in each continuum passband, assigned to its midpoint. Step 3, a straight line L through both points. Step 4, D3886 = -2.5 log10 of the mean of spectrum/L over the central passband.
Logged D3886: 0.17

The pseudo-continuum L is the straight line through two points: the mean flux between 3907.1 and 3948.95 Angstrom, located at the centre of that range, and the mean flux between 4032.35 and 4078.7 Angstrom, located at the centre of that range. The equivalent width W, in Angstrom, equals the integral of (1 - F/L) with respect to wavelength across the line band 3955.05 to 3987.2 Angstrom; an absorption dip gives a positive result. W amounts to 8.2 Angstrom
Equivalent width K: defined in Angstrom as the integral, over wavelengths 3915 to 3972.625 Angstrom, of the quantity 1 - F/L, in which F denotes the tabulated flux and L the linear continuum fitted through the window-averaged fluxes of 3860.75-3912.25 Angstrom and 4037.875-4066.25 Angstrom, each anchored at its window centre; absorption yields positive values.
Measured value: 8.8 Angstrom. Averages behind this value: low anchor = 19.1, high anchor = 27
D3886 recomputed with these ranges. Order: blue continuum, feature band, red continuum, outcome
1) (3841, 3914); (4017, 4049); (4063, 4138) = -0.22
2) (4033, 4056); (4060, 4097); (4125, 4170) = 0.10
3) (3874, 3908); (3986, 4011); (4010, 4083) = -0.08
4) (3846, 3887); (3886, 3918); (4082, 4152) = 0.03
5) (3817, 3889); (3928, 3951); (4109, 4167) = 0.09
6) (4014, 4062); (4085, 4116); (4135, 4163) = 0.27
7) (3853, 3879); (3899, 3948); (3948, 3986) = -0.10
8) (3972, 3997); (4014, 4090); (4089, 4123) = -0.22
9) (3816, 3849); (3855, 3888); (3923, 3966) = -0.15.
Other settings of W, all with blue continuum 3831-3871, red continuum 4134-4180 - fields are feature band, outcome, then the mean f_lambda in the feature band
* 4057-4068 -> -0.8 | 25.9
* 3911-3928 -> -2.1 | 22.8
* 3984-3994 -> -1.3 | 25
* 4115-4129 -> 0.0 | 25.8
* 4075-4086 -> -0.1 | 24.9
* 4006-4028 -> -4.1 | 27.3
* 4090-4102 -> 2.5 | 19.9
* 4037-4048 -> -1.9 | 27.7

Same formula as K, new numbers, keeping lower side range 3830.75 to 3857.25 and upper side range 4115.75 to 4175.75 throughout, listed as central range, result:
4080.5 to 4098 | 0.6 Angstrom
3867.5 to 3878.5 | -1.5 Angstrom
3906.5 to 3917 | -2.4 Angstrom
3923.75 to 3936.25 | 1.7 Angstrom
